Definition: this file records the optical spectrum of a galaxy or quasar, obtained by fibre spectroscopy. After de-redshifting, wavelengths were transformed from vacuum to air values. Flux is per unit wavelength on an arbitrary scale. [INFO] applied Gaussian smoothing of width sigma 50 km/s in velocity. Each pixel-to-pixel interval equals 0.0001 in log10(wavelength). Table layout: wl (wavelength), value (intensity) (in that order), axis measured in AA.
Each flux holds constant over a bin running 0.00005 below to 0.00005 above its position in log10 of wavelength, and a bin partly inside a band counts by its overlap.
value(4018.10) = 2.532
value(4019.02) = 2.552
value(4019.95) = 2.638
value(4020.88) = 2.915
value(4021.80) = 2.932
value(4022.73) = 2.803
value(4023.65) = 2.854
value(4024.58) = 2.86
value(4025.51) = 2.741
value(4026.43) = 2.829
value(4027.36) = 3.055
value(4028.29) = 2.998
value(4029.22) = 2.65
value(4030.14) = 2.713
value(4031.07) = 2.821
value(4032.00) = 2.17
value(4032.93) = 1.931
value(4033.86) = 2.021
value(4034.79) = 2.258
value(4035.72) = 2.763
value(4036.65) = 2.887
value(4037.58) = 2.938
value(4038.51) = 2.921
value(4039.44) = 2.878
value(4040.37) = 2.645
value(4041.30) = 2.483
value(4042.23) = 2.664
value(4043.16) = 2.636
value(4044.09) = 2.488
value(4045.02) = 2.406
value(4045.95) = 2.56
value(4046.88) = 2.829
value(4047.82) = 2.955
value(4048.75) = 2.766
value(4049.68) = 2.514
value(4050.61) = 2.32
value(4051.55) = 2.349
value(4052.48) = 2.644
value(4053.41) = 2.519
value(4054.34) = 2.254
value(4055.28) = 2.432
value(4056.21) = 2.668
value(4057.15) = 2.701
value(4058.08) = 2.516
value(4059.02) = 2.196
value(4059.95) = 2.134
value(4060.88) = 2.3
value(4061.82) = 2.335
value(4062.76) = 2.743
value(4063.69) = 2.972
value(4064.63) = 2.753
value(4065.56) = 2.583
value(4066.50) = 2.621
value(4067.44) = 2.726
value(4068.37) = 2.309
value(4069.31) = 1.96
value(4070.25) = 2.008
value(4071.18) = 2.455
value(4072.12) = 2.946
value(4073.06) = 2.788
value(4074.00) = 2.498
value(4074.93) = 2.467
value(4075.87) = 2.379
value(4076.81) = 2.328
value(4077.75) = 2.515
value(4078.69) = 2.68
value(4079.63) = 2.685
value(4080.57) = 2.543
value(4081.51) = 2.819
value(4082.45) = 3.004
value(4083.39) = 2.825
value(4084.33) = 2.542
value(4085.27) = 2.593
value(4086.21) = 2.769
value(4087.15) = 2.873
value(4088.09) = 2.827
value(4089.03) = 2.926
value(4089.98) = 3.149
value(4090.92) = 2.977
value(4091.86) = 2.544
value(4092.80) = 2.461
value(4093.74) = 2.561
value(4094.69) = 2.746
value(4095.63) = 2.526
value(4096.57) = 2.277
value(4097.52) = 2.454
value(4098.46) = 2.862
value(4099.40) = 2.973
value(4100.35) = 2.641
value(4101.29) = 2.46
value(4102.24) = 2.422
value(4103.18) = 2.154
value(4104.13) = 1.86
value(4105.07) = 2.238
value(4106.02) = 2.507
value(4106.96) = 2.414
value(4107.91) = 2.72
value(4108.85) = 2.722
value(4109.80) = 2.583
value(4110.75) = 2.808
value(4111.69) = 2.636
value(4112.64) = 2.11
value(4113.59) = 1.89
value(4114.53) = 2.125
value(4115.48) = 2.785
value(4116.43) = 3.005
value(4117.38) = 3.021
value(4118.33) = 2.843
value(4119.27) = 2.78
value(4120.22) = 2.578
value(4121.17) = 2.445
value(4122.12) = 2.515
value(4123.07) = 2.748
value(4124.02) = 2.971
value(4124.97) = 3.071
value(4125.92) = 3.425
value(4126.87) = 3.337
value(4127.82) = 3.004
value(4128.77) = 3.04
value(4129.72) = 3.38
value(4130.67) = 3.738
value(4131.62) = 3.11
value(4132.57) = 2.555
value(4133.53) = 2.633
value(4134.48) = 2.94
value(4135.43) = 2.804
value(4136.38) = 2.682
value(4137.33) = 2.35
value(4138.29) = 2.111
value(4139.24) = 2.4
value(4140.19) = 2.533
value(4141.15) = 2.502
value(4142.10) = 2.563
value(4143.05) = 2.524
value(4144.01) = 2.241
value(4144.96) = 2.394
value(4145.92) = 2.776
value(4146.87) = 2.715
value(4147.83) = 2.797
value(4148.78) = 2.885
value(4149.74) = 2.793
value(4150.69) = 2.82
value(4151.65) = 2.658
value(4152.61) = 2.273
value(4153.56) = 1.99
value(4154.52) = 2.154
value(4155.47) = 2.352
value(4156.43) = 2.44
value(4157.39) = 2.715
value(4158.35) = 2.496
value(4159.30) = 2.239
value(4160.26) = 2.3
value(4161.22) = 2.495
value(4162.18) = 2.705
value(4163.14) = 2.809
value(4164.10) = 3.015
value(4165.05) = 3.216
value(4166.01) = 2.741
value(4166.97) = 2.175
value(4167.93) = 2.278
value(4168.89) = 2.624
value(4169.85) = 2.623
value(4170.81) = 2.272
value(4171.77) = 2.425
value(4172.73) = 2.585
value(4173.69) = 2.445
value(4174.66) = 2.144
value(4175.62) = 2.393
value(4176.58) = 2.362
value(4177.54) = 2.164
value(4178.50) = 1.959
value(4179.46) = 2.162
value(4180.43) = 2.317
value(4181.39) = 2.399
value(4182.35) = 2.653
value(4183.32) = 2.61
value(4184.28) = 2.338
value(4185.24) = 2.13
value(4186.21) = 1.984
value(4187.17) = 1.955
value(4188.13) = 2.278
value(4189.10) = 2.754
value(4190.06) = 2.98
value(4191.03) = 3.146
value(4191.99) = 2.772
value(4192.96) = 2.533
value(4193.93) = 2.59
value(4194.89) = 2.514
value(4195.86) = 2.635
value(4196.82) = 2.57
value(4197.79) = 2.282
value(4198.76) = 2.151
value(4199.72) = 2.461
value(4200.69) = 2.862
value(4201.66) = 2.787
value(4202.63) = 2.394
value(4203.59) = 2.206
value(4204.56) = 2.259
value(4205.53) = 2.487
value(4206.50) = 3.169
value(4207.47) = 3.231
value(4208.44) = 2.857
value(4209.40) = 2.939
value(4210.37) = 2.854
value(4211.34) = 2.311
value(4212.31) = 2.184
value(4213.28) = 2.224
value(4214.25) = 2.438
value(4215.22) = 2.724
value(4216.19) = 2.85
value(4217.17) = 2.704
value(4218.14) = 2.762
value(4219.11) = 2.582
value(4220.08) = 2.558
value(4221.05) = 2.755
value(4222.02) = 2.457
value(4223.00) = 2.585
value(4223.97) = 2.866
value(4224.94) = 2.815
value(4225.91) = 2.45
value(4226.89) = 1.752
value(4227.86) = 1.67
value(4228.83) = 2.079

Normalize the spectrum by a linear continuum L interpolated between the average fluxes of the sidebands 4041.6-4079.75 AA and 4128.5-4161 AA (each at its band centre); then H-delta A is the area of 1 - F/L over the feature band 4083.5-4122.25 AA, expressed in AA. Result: -0.4 AA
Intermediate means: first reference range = 2.53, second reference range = 2.61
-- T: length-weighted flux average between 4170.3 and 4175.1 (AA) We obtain 2.37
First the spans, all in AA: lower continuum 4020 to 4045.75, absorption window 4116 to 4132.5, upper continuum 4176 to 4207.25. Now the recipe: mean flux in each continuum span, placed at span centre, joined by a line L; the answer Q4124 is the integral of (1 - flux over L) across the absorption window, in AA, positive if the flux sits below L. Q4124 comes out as -2.8 AA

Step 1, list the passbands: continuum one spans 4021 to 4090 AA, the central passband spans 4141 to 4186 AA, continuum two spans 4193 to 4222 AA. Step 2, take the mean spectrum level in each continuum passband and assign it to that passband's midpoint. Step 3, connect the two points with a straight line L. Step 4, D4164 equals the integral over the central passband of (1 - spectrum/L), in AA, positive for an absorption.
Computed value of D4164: 2.1 AA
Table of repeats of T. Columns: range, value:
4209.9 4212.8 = 2.45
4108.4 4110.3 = 2.64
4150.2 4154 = 2.44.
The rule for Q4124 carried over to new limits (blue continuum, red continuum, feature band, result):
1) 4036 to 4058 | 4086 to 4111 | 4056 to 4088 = 0.6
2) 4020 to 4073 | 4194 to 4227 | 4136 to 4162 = 1.0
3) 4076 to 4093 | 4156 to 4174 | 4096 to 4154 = -0.2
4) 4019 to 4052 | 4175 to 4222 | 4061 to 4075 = 0.5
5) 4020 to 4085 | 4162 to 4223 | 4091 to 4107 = 0.5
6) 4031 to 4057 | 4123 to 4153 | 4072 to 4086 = 0.0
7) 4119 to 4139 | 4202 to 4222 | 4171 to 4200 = 3.0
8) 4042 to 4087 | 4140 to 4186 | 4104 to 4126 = -0.8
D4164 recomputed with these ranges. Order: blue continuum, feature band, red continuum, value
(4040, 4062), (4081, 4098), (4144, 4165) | -1.2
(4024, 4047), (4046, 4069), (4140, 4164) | 0.7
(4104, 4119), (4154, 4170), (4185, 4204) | -0.2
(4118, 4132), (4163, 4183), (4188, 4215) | 2.1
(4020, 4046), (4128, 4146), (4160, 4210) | -0.9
